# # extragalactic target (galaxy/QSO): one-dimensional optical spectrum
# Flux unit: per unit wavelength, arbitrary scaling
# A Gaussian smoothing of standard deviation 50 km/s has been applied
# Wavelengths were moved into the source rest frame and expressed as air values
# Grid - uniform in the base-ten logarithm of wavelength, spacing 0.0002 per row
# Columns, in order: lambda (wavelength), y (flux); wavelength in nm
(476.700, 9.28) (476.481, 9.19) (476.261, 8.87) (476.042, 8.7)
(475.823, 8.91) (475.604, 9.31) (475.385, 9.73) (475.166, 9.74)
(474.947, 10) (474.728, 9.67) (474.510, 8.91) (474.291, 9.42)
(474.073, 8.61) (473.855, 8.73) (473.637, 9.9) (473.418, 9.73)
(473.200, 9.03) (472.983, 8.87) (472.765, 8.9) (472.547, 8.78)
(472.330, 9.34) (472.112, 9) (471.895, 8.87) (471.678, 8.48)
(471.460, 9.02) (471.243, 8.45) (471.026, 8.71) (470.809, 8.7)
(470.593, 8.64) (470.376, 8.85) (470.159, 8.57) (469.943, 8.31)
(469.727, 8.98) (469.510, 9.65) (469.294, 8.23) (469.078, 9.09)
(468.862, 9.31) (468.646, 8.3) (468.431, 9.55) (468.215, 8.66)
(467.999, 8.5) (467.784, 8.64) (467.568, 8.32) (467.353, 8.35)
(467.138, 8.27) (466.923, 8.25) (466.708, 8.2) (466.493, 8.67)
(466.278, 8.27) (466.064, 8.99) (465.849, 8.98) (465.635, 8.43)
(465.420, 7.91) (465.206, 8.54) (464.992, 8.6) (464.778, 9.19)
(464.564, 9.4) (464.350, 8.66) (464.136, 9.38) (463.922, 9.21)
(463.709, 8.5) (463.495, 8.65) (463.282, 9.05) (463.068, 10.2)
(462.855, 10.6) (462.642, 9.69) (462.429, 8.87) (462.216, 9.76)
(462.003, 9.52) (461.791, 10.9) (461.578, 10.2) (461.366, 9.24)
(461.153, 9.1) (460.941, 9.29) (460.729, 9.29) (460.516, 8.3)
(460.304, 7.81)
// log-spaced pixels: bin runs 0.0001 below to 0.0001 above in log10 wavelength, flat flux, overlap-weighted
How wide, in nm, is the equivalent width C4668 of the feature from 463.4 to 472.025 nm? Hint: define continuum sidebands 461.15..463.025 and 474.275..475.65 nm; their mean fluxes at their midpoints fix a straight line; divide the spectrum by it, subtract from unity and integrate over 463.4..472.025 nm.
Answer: 0.88 nm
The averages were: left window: 9.82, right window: 9.55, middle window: 8.71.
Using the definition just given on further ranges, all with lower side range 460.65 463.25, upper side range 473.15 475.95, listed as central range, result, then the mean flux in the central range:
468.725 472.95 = 0.28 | 8.83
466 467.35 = 0.16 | 8.42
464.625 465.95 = 0.14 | 8.64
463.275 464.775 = 0.10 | 8.99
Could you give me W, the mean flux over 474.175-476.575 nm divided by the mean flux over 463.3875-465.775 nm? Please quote 1.06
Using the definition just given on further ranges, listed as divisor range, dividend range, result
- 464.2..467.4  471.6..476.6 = 1.07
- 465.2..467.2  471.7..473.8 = 1.08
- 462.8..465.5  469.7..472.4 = 0.97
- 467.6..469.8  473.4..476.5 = 1.05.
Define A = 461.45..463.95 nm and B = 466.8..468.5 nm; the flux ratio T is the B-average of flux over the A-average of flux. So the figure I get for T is 0.89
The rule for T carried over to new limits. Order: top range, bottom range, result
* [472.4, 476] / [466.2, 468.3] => 1.10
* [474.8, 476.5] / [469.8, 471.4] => 1.08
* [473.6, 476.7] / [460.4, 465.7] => 1.00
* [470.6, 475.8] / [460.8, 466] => 0.99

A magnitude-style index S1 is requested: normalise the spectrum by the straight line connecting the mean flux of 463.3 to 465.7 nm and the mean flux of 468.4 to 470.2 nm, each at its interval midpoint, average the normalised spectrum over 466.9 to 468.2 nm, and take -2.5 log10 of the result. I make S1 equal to 0.05 mag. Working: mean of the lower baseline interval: 8.79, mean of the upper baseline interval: 8.88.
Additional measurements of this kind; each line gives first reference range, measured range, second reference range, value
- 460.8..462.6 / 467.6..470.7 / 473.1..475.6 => 0.08 mag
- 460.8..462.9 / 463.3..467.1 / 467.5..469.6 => 0.07 mag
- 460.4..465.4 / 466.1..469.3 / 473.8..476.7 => 0.08 mag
